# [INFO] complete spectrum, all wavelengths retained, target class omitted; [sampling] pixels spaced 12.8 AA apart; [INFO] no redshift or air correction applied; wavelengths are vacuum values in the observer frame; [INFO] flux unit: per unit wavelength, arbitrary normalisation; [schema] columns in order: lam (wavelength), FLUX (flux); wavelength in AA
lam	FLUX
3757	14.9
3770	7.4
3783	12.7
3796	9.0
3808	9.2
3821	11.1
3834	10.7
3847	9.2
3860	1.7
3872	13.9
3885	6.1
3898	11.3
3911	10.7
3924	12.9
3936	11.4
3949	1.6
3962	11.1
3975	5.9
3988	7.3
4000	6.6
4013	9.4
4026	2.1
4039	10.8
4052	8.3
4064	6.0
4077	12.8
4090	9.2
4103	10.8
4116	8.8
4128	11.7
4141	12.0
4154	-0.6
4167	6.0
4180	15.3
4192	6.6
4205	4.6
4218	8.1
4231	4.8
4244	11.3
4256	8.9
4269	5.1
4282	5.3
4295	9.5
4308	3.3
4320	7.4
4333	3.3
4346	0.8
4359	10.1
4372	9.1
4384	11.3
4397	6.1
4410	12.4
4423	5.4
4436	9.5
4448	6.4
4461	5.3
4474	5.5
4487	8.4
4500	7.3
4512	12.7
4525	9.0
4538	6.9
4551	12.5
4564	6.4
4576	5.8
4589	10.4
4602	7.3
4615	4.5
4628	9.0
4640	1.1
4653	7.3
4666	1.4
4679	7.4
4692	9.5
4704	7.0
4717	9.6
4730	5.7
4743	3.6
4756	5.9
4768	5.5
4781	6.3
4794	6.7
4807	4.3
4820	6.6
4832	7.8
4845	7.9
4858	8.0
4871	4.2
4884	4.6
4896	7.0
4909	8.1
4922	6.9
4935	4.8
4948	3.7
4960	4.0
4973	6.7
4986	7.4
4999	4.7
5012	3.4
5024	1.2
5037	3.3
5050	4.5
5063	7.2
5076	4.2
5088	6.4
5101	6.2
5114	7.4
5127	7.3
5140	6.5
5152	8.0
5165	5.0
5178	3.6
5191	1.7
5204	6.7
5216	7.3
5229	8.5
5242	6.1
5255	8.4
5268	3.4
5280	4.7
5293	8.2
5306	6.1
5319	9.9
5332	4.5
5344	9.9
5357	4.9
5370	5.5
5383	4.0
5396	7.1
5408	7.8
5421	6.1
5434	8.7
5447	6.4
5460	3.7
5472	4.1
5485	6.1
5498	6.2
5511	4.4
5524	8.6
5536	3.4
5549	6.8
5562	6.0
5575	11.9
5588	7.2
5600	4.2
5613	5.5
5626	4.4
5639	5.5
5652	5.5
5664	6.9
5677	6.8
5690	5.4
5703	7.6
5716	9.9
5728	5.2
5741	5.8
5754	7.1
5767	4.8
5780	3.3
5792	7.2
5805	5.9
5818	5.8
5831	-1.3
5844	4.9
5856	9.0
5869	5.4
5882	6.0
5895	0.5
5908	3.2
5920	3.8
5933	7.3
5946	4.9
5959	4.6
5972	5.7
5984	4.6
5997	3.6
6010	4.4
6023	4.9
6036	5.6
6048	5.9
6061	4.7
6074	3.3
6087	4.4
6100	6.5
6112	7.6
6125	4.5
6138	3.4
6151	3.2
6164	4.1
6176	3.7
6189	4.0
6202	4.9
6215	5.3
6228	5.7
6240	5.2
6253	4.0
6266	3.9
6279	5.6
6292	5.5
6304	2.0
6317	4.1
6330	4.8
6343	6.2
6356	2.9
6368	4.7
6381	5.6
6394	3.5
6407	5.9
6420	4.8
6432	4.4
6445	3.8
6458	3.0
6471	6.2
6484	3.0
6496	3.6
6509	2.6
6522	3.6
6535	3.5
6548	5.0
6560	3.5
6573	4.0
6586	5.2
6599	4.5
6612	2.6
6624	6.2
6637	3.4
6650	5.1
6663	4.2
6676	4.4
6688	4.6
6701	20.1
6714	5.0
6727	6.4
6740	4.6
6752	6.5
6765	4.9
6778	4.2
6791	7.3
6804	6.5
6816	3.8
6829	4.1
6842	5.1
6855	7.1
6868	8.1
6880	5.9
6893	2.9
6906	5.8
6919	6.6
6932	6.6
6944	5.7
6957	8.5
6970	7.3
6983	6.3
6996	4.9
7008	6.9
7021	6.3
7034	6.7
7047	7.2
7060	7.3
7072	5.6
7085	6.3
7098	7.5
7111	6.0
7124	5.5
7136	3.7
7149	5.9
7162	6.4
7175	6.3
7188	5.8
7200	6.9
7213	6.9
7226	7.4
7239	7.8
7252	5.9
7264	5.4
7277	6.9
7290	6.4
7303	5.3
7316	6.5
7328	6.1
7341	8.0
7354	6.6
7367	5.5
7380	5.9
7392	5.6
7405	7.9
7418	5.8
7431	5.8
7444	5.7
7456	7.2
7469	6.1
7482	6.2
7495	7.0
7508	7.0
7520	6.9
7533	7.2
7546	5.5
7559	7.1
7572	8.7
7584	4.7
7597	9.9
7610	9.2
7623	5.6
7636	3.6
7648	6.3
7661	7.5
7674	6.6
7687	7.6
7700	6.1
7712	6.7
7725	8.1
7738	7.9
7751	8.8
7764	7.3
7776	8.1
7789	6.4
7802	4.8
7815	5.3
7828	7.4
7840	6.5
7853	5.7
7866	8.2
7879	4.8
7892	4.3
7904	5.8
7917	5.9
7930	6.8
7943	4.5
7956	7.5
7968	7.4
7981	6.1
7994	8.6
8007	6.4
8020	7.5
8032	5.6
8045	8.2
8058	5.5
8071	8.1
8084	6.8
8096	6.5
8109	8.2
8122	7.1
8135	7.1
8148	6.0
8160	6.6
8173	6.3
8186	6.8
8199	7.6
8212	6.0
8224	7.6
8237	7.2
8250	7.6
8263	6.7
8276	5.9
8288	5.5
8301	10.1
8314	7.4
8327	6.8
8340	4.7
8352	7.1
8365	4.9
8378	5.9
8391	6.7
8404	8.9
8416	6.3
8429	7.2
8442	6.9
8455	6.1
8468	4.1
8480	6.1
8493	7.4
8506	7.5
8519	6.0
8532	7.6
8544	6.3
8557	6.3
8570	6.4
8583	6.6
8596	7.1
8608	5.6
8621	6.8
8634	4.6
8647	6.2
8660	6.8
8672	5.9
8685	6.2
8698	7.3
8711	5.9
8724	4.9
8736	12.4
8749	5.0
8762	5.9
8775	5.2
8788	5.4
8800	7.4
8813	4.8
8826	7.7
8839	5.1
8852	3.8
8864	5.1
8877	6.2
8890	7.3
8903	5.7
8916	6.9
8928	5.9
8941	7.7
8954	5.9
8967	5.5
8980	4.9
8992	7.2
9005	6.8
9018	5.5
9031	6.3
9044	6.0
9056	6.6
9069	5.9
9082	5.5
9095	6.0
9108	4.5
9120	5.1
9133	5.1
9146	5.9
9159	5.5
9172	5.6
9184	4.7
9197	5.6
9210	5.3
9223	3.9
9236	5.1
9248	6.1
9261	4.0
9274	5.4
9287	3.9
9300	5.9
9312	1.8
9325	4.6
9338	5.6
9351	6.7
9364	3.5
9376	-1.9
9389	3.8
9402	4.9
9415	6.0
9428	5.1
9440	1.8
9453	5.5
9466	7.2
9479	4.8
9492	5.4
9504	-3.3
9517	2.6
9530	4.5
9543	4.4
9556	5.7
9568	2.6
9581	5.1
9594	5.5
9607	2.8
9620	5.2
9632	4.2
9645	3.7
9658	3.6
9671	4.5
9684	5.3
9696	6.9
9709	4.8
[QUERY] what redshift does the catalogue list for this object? 0.80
